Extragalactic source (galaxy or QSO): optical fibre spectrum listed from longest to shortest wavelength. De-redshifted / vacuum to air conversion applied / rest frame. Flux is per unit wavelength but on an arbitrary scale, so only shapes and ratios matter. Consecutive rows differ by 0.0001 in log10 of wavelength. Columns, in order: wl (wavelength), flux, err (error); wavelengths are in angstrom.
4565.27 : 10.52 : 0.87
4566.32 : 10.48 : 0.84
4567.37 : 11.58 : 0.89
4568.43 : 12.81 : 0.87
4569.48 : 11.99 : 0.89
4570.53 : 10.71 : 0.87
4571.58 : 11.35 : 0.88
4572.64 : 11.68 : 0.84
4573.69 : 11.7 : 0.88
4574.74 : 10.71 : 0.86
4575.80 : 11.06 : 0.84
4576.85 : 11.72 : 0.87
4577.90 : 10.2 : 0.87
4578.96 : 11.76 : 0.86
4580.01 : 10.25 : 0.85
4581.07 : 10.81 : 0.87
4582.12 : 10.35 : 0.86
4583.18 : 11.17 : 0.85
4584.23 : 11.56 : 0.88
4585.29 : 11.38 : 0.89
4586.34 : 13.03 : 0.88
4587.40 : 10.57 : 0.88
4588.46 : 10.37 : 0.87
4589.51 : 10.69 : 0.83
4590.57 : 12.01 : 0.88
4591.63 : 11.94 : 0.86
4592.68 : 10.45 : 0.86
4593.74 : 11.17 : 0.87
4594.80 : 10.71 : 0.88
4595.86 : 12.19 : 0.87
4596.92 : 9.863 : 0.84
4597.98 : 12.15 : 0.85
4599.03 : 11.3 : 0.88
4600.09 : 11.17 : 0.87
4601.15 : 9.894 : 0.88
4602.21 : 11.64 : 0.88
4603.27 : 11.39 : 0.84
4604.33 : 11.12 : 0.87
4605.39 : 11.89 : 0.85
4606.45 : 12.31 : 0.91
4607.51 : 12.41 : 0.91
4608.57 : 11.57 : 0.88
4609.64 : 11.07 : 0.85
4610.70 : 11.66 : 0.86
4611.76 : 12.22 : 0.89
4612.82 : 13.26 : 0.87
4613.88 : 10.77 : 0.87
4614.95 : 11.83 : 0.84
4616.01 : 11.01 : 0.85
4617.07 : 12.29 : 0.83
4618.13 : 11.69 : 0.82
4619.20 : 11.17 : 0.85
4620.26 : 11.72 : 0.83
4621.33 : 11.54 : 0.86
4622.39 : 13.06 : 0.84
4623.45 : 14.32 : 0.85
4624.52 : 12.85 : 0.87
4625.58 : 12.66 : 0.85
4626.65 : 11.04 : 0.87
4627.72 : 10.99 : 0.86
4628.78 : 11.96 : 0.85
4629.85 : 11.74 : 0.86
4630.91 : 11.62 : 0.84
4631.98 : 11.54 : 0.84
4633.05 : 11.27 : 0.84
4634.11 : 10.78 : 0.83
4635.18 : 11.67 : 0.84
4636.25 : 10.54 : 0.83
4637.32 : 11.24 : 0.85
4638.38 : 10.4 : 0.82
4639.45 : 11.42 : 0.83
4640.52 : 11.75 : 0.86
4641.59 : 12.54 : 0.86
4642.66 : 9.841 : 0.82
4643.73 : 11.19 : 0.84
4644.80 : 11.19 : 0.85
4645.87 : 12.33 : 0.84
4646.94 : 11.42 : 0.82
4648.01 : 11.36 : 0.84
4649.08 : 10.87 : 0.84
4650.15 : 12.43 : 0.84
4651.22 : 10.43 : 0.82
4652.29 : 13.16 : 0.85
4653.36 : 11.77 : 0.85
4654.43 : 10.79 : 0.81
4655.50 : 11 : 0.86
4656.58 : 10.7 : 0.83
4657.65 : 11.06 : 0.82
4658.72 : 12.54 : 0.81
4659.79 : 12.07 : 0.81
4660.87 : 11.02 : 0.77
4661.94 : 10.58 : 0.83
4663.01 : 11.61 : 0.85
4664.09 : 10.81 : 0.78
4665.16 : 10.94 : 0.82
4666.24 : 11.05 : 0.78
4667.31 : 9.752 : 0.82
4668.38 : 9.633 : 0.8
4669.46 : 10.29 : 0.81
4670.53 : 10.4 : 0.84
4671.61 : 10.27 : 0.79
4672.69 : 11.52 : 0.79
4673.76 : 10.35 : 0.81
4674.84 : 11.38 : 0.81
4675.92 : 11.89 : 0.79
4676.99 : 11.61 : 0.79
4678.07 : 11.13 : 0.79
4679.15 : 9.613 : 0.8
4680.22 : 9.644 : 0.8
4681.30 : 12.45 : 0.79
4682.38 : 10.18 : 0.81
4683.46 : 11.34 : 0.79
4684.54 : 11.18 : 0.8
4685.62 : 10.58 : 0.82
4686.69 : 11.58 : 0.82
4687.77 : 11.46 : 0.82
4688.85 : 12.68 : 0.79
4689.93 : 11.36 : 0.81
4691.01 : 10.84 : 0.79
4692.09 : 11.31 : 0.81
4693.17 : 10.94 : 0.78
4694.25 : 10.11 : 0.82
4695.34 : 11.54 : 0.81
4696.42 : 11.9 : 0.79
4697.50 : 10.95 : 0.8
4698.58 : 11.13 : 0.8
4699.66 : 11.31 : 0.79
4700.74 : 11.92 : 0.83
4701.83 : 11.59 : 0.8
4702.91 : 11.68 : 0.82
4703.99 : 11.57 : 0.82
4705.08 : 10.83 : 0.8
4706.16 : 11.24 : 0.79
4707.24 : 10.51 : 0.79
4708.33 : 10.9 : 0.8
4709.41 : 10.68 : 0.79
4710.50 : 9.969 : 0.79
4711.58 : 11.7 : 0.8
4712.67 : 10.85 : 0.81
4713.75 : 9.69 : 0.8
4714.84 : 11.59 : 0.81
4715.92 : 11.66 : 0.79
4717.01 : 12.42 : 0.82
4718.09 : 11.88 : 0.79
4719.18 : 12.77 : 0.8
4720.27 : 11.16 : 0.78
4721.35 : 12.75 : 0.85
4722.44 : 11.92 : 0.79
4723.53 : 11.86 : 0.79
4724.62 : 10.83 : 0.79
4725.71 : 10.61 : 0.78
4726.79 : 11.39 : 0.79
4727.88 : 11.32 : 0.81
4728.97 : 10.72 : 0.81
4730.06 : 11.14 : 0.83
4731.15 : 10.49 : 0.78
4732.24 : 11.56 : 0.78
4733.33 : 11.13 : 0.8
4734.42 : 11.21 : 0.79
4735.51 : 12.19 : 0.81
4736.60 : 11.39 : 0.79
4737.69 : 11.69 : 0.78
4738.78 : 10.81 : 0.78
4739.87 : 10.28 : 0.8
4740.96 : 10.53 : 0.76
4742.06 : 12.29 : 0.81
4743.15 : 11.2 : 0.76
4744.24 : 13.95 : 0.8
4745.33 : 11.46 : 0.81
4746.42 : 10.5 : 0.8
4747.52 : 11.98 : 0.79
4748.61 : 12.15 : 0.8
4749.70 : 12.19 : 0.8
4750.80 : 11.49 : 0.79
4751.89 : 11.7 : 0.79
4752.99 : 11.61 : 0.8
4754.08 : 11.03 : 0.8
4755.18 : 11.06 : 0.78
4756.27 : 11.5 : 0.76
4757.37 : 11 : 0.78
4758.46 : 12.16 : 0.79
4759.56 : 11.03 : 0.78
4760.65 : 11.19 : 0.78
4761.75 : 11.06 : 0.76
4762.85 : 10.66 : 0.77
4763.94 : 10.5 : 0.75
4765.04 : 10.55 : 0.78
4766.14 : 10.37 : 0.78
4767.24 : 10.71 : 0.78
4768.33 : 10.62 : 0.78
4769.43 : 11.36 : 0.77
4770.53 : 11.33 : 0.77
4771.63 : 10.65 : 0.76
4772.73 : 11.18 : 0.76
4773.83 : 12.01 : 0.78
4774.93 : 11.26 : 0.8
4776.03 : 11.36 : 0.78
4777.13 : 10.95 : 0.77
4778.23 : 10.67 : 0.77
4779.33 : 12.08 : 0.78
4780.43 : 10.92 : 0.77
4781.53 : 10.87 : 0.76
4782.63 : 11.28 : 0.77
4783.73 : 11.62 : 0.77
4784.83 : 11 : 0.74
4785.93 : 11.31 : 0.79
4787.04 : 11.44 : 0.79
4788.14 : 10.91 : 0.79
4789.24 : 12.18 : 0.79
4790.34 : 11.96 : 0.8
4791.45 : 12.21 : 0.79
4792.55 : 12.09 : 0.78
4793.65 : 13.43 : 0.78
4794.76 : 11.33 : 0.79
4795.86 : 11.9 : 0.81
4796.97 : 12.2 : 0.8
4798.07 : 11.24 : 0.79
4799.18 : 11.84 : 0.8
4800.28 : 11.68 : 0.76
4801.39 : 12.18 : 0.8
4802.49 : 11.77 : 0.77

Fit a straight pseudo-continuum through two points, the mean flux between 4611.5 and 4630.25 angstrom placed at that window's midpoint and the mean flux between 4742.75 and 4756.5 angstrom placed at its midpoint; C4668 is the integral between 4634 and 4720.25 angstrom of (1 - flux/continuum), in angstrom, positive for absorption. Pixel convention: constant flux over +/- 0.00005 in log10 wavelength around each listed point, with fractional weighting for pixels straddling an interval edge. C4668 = 5.0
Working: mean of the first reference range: 12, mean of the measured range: 11.2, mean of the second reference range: 11.7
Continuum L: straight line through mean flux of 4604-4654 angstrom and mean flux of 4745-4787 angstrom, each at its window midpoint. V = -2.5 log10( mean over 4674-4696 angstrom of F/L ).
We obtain 0.03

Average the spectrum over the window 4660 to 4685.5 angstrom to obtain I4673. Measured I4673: 10.8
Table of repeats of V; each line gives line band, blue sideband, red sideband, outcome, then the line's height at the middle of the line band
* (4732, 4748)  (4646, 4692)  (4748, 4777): -0.03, 11.2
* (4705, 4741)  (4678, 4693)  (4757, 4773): -0.02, 11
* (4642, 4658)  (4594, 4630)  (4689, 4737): 0.02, 11.6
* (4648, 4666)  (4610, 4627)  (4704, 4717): 0.02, 11.6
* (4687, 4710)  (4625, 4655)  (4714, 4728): 0.03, 11.6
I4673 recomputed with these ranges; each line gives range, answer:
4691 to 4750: 11.4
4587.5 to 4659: 11.5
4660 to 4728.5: 11.1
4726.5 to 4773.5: 11.3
